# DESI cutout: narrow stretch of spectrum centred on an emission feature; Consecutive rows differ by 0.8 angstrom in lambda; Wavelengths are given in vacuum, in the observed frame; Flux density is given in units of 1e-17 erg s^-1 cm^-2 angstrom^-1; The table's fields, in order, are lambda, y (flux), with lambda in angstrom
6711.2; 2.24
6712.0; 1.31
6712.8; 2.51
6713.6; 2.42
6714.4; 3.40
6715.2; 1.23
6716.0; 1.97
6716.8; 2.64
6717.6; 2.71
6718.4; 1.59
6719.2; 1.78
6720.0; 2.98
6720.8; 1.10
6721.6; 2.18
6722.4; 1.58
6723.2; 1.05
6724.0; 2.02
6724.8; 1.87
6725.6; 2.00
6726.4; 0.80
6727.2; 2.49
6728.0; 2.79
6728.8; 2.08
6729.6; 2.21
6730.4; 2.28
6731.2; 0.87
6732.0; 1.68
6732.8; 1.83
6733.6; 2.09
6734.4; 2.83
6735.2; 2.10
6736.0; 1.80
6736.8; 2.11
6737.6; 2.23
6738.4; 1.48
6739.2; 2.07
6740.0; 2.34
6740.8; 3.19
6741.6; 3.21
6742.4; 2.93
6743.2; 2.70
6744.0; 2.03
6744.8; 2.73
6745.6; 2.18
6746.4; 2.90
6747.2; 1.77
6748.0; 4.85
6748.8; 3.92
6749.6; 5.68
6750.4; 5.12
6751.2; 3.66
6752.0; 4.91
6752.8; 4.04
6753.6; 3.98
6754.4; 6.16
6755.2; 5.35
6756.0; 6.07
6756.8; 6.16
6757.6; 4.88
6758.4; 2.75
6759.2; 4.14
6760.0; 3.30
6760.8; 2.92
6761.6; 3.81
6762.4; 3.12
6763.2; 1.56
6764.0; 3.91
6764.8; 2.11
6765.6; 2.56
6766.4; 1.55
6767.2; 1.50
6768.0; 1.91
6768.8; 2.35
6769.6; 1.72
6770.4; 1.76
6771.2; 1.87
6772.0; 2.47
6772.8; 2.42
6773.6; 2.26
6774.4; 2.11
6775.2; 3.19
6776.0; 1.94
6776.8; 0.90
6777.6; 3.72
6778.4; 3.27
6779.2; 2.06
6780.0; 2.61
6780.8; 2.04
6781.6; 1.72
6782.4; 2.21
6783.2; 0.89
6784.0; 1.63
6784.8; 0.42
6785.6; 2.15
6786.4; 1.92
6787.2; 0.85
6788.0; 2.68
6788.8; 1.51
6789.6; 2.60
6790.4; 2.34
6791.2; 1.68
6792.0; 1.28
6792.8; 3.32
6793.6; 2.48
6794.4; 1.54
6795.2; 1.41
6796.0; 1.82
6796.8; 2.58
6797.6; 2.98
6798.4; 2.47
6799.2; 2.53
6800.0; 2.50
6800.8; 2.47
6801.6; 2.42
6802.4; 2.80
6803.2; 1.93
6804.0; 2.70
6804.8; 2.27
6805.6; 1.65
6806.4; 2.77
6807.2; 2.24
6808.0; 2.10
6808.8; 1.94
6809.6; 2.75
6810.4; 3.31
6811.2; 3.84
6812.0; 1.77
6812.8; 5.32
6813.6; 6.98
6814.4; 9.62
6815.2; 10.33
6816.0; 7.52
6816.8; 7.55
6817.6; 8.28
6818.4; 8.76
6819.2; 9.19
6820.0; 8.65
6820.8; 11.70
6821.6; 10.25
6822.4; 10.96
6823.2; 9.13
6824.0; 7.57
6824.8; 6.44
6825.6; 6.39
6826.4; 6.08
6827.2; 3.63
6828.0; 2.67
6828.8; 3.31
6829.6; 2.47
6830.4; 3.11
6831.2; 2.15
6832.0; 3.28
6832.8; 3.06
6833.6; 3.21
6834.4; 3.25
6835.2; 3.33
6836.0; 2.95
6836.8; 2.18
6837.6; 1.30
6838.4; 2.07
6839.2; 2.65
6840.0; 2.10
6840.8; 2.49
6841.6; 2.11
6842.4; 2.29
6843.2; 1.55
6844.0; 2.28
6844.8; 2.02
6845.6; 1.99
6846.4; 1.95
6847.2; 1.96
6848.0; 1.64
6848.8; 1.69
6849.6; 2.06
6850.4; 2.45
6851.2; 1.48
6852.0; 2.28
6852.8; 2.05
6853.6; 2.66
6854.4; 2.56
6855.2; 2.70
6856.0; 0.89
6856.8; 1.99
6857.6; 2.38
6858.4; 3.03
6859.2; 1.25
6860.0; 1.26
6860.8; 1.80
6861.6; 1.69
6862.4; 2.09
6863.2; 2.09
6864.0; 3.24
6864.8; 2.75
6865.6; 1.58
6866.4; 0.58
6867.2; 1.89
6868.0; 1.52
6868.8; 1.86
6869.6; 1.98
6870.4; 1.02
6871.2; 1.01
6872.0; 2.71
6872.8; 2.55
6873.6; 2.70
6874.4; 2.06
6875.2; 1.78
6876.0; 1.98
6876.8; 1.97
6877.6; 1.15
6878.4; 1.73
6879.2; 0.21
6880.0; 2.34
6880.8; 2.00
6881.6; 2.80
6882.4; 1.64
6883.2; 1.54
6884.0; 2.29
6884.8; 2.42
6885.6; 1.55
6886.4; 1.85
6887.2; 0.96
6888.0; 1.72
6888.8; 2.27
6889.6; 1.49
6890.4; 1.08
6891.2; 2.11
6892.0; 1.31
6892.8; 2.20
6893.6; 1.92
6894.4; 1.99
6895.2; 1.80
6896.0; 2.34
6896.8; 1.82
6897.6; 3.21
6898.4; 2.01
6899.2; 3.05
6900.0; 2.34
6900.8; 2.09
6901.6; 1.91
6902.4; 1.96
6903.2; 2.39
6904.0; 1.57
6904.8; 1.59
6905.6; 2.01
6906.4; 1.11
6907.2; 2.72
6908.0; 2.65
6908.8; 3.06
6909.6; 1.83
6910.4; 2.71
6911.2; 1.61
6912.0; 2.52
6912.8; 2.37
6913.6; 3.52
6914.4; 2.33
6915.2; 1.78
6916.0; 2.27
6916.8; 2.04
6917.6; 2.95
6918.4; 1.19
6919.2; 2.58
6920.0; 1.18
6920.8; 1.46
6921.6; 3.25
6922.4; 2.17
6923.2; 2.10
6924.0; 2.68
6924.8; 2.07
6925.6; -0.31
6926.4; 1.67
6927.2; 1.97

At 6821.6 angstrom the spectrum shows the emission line [O III]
